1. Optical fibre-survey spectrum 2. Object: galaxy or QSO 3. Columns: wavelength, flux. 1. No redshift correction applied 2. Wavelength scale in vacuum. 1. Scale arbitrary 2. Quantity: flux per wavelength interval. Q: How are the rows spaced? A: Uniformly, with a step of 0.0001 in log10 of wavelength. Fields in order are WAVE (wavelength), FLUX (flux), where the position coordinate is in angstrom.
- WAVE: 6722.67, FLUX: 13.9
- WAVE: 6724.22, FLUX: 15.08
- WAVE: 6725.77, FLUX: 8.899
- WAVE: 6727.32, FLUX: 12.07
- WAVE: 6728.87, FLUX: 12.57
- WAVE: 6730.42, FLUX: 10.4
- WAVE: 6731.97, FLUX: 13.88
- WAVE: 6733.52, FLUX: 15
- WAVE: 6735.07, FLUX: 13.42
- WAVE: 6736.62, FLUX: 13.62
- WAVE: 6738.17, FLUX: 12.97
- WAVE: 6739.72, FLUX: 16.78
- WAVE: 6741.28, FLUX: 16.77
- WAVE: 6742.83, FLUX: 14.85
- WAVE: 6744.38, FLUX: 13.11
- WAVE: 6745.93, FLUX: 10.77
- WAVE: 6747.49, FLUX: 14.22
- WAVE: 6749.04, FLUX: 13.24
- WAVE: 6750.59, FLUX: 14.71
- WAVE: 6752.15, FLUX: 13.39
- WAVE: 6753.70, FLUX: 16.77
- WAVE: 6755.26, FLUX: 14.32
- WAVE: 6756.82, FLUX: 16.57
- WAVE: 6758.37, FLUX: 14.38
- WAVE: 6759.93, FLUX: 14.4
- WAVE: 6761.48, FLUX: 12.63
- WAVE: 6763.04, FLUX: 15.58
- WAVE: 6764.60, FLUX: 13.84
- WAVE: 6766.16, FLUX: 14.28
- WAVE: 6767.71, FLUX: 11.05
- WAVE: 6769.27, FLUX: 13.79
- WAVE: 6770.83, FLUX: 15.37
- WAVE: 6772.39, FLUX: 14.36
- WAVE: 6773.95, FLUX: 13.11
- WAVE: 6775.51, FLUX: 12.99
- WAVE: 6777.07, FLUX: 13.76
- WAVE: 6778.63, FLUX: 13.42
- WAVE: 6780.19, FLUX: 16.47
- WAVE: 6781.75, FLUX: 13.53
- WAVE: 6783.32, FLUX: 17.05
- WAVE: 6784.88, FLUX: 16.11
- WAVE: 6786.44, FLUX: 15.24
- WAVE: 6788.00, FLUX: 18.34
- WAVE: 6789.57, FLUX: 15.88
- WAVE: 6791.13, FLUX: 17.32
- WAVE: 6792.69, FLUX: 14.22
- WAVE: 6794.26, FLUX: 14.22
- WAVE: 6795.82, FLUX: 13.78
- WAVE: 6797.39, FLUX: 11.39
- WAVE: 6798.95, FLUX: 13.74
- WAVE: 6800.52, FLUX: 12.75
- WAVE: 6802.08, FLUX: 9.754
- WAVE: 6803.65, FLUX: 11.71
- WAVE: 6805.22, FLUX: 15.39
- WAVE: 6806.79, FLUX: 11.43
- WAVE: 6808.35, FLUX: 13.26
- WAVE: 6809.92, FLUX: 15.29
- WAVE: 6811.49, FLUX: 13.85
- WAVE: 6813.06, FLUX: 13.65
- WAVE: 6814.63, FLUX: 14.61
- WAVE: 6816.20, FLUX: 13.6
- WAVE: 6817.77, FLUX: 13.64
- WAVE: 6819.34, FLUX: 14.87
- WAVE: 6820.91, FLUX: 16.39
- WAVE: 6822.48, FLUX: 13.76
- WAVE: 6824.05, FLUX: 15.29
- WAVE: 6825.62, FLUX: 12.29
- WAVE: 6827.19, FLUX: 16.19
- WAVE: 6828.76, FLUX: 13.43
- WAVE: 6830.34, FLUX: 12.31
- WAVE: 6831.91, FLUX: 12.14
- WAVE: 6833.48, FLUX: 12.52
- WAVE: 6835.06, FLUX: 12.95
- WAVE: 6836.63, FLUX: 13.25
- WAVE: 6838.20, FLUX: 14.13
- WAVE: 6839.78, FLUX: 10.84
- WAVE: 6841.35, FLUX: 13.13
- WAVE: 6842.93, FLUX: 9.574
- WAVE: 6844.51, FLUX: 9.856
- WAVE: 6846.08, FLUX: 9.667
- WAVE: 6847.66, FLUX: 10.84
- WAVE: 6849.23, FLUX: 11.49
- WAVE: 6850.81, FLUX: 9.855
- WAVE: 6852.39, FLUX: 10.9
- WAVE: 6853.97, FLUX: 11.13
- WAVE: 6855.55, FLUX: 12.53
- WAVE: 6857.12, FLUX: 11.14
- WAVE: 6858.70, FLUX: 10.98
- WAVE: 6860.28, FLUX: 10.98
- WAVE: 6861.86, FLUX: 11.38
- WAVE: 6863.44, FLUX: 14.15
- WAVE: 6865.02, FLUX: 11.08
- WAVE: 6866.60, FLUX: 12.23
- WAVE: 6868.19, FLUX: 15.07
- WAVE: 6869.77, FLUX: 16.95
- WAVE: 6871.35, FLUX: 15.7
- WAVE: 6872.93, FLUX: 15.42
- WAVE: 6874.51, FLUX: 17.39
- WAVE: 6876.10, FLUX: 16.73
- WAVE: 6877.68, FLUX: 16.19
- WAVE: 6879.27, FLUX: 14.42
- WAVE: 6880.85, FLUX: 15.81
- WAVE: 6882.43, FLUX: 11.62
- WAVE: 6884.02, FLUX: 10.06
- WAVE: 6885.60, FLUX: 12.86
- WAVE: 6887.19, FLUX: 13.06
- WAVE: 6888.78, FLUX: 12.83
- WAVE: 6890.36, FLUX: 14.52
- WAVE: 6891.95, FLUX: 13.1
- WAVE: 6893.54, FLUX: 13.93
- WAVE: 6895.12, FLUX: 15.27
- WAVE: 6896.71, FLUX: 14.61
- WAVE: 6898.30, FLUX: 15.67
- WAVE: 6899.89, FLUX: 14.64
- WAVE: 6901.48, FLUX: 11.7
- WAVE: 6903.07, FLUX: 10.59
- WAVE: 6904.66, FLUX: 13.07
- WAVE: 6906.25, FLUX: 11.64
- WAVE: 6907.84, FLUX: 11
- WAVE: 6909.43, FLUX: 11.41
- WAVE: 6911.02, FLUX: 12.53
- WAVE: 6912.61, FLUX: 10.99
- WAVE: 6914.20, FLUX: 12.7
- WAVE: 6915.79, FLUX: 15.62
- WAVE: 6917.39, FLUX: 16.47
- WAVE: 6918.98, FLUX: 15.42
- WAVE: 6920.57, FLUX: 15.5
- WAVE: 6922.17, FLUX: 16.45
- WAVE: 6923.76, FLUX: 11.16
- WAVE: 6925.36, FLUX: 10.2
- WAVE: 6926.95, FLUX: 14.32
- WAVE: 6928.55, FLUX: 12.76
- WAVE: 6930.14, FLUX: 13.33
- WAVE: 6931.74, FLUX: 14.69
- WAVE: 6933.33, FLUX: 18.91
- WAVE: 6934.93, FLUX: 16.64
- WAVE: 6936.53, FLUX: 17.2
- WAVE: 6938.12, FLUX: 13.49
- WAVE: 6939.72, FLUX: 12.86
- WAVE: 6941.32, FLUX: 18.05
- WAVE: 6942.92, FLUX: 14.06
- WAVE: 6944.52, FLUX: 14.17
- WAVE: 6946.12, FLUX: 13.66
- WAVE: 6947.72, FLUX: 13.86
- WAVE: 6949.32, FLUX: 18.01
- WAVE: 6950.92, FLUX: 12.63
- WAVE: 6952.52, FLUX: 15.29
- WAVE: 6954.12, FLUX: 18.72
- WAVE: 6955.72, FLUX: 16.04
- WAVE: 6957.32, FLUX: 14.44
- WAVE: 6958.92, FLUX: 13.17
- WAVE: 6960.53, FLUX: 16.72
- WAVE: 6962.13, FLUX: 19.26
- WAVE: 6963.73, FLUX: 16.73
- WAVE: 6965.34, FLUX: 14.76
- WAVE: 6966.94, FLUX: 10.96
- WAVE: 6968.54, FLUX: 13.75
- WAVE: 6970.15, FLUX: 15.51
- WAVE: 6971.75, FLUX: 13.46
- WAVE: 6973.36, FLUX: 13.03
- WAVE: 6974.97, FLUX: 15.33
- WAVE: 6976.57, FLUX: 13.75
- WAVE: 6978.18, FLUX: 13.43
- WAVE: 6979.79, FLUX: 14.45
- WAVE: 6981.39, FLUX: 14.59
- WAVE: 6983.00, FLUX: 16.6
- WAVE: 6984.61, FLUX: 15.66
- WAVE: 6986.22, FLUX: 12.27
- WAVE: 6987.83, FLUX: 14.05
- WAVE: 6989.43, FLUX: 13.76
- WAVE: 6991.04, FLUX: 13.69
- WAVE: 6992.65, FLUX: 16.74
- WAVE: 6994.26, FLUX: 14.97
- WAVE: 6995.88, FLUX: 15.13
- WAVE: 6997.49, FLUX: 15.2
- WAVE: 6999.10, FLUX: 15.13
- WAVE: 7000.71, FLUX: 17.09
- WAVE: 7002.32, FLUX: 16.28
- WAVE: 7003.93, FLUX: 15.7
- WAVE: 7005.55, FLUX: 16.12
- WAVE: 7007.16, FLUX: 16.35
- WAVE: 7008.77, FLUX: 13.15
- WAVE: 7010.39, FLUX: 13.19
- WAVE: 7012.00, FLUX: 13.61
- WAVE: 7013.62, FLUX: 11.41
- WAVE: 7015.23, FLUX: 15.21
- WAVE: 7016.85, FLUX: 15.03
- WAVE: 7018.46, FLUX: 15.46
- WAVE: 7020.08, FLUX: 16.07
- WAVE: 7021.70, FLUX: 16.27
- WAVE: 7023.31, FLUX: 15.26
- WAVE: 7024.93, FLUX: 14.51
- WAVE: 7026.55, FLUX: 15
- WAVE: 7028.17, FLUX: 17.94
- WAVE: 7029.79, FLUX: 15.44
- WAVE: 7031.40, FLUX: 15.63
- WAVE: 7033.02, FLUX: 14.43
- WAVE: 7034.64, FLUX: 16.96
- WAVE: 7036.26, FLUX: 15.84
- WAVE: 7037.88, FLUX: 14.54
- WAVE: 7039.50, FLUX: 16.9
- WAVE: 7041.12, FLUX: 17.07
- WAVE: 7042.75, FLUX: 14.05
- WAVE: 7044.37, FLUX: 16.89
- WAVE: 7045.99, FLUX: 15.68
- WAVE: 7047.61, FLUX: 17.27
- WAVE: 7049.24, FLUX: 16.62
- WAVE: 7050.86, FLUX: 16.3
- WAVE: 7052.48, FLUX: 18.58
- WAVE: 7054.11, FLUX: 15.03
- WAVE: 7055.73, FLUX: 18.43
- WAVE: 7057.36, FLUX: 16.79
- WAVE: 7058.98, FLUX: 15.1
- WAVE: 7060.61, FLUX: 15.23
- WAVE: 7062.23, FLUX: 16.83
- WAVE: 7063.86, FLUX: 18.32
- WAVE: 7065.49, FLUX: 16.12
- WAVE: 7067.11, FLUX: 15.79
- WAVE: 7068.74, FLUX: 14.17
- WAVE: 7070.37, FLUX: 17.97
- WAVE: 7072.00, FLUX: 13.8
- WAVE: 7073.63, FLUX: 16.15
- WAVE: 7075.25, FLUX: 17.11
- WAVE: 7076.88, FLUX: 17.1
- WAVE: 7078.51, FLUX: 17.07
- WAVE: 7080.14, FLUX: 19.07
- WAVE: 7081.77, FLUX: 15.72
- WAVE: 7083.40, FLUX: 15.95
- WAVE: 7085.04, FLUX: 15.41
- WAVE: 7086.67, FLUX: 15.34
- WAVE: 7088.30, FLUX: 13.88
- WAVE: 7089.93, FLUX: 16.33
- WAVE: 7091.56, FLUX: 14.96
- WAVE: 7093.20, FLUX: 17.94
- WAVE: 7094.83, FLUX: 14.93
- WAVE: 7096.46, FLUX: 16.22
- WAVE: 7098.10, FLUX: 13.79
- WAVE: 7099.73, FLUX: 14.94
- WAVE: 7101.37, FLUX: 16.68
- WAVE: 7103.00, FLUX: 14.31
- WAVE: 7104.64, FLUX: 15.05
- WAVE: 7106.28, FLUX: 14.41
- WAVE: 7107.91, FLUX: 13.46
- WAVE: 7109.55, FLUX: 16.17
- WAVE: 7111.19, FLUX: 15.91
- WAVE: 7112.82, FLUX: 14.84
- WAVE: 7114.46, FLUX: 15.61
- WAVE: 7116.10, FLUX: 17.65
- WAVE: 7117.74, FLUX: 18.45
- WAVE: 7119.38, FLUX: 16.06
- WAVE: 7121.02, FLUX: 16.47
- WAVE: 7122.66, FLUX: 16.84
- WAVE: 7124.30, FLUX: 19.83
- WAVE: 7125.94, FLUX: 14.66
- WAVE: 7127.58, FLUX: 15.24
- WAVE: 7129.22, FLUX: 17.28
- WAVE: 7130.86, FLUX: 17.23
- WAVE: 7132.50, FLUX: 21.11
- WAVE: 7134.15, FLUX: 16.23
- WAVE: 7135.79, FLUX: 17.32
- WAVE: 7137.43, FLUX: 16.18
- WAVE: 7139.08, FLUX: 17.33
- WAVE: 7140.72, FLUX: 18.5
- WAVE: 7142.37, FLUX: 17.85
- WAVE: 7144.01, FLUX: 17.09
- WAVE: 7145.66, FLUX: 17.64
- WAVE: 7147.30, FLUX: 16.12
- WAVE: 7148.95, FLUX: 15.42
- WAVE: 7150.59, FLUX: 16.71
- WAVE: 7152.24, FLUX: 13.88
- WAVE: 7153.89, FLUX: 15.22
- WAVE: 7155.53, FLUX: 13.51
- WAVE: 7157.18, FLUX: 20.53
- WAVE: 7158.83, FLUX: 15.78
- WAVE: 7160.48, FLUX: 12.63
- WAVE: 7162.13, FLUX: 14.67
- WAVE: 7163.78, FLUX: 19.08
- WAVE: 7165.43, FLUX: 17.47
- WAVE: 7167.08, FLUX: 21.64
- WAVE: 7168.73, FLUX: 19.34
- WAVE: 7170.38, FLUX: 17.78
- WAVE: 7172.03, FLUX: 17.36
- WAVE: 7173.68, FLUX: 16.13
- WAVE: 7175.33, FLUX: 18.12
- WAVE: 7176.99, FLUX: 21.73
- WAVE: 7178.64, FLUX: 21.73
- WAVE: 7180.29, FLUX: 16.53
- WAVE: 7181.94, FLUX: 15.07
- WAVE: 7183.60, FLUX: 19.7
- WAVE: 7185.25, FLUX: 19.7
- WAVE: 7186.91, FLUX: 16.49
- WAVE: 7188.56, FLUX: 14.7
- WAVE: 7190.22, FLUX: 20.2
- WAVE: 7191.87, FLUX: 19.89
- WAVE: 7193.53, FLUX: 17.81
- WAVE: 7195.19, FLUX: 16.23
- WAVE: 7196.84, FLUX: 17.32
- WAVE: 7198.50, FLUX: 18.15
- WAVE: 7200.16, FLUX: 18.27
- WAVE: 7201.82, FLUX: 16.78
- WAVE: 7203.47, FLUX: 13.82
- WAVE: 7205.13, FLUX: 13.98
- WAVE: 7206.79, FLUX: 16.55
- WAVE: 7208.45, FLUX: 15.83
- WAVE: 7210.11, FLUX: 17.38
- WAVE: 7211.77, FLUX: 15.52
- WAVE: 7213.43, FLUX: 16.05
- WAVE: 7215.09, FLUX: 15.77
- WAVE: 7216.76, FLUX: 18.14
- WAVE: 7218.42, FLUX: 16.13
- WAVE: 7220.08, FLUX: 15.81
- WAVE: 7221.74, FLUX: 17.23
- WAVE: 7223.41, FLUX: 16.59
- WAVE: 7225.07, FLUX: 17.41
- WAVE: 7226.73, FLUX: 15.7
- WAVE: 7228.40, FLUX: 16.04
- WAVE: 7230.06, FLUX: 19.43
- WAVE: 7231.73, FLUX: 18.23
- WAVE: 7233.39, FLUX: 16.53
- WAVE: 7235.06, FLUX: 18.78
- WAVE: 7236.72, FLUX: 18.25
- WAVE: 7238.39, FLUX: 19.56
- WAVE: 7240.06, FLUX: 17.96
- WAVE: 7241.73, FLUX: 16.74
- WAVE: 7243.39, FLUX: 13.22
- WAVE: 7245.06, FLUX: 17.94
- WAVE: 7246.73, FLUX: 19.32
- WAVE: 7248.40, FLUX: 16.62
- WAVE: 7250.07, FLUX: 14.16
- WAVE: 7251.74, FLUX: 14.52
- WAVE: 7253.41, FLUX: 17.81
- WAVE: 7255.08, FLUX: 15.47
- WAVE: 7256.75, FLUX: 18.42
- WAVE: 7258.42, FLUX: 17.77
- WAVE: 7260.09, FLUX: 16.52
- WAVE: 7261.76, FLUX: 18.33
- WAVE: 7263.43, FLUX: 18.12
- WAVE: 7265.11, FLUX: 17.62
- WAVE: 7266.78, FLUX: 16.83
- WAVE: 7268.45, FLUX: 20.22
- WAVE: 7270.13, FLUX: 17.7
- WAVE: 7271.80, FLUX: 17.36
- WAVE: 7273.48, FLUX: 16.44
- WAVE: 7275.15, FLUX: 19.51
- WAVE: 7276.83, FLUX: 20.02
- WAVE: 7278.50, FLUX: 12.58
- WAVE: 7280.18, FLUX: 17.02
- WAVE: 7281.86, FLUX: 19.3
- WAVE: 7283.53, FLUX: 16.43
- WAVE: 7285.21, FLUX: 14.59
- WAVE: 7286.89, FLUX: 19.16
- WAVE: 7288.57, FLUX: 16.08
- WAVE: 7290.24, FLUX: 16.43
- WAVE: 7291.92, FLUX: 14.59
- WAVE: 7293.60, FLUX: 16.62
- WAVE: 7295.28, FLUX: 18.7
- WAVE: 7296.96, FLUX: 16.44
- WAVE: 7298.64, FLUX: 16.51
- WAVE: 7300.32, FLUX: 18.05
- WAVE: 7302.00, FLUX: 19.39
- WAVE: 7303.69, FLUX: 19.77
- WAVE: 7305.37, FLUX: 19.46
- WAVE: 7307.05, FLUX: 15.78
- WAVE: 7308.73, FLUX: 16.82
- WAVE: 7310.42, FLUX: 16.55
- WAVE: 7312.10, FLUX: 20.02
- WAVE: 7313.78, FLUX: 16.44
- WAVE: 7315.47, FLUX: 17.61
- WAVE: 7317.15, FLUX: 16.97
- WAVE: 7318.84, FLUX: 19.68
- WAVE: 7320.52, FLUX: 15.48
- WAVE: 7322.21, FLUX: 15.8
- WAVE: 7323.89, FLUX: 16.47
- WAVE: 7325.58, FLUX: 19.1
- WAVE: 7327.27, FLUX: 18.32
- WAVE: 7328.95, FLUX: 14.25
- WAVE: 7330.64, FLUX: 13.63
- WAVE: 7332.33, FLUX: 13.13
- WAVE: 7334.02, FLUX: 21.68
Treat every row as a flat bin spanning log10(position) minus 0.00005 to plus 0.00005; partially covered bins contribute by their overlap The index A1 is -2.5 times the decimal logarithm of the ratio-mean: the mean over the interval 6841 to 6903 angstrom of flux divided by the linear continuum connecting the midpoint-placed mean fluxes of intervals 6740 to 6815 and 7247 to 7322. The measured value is 0.14 mag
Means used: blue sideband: 14.2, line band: 13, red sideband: 17.3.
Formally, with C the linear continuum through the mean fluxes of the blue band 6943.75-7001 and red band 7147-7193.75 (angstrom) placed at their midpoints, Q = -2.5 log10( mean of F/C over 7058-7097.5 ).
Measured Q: 0.01 mag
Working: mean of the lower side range 14.9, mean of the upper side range 17.4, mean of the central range 16.1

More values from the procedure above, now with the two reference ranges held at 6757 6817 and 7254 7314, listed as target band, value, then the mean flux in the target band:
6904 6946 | 0.076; 14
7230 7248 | -0.036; 17.7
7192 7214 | 0.022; 16.6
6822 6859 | 0.195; 12.1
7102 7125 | 0.016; 16.1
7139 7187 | -0.048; 17.4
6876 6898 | 0.068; 13.9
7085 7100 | 0.052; 15.4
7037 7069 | -0.029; 16.3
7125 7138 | -0.035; 17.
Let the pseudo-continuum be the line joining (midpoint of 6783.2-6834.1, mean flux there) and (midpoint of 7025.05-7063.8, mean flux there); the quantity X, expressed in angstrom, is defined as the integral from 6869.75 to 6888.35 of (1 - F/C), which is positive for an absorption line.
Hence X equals 0.2 angstrom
